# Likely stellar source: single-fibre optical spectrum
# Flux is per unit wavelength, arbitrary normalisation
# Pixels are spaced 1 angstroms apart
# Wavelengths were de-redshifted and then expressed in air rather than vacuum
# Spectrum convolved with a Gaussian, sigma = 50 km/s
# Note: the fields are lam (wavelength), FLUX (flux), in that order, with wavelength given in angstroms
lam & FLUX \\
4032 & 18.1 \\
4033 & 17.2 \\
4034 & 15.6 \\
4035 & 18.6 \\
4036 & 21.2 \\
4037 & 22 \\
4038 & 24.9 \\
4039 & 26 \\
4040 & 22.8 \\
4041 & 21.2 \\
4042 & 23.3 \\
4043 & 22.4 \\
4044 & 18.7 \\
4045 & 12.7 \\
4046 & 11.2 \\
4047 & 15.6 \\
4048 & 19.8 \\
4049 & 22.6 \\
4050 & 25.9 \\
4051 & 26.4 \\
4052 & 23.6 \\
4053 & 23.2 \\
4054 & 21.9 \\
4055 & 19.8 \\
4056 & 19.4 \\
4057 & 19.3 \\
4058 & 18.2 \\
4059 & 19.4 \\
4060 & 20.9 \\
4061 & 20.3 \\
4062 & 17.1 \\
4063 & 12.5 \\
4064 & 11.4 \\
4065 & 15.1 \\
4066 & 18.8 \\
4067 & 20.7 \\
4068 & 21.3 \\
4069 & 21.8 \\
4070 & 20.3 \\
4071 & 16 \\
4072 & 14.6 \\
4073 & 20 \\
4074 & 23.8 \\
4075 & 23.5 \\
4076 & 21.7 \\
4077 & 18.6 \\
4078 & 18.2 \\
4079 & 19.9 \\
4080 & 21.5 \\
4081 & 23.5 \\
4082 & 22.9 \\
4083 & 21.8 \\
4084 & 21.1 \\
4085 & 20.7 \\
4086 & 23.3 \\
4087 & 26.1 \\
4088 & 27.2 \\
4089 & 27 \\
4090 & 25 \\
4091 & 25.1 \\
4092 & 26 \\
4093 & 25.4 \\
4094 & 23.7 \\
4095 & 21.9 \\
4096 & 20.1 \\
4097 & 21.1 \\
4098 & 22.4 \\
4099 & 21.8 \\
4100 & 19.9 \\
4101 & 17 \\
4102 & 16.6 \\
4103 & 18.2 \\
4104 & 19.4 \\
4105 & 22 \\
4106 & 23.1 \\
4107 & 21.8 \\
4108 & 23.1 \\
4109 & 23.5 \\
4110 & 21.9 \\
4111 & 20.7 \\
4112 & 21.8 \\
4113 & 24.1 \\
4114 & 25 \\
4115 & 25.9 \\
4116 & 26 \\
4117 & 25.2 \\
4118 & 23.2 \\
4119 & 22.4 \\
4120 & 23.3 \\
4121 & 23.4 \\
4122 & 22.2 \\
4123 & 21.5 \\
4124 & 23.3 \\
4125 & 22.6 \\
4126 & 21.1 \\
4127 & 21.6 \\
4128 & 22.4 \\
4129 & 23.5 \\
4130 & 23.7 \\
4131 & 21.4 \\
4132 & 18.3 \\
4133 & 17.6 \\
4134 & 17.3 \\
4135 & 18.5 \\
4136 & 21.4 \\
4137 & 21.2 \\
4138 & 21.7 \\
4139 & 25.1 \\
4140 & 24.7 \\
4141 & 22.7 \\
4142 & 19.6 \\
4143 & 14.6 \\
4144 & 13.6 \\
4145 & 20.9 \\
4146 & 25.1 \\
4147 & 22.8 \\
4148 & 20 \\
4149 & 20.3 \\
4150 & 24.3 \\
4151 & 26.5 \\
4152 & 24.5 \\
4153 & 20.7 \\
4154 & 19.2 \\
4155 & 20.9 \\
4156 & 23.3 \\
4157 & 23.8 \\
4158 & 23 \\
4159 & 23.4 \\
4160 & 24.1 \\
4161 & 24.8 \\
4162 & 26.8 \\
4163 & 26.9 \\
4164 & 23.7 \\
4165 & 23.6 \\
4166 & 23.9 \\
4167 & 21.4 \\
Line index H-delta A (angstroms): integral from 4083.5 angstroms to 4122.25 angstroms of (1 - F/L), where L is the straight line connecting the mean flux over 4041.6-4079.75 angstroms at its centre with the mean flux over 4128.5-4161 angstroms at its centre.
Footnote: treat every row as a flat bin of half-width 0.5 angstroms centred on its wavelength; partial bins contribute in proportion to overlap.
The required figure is -4.3 angstroms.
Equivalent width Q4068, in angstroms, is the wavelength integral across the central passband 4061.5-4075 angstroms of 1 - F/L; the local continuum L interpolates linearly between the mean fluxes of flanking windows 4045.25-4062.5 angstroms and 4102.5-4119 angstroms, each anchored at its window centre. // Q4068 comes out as 1.7 angstroms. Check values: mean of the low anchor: 20.2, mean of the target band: 18.2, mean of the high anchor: 22.8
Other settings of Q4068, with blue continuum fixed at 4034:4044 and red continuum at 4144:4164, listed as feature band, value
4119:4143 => 1.3 angstroms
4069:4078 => 1.0 angstroms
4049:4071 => 2.3 angstroms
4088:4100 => -0.6 angstroms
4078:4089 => -0.2 angstroms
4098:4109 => 1.0 angstroms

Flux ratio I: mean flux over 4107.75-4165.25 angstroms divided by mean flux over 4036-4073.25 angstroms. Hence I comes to 1.13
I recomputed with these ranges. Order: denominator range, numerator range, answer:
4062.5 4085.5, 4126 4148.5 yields 1.06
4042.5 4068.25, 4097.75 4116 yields 1.13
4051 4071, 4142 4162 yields 1.14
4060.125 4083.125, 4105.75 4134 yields 1.16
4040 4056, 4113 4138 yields 1.08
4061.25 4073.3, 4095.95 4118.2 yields 1.25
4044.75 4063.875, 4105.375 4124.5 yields 1.20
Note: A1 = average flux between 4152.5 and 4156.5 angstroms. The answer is 21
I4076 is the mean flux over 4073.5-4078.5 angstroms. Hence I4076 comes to 21.2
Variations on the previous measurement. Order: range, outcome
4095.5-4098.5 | 21.2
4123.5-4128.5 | 22.2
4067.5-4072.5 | 18.8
